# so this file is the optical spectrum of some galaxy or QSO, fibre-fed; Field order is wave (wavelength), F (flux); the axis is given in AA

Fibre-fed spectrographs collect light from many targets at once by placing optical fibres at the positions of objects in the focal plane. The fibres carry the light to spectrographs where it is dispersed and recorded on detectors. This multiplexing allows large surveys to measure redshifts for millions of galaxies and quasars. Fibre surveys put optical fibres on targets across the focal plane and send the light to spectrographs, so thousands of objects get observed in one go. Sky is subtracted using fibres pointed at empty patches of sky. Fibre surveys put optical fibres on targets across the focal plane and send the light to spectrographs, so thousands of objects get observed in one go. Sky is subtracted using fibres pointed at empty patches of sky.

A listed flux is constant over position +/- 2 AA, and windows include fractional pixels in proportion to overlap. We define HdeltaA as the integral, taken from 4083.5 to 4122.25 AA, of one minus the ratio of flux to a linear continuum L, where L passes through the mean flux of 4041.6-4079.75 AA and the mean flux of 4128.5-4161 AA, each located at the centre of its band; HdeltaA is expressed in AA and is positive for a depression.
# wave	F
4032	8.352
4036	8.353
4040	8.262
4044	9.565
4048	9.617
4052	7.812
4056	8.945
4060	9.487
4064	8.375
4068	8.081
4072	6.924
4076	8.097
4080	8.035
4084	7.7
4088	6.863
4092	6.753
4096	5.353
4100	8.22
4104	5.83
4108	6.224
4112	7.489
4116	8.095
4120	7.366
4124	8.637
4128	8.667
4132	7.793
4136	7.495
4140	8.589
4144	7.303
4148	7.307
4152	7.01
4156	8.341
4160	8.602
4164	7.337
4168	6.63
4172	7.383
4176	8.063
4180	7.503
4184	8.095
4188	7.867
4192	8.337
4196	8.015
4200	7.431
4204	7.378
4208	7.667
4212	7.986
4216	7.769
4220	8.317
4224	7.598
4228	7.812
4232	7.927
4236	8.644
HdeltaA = 5.7 AA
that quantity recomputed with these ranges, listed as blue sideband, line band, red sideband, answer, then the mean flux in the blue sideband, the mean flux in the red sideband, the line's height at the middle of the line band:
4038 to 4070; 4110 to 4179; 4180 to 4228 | 3.7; 8.77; 7.84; 8.21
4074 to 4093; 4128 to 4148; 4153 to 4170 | -0.5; 7.53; 7.69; 7.64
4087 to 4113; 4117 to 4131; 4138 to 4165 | -2.0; 6.64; 7.8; 7.18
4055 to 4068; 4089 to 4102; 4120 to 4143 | 2.6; 8.8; 8.12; 8.47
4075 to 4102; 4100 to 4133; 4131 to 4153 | -0.5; 7.26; 7.6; 7.44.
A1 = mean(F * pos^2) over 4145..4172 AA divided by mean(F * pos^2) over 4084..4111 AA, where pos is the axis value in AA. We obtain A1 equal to 1.16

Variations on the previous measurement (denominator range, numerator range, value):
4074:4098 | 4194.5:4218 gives 1.14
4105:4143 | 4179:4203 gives 1.05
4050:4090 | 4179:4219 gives 1.04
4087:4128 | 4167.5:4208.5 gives 1.12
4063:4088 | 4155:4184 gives 1.04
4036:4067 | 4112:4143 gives 0.95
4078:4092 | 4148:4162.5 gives 1.10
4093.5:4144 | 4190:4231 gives 1.10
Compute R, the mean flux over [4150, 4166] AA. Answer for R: 7.82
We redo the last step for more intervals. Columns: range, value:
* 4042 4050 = 9.59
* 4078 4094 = 7.34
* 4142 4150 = 7.3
